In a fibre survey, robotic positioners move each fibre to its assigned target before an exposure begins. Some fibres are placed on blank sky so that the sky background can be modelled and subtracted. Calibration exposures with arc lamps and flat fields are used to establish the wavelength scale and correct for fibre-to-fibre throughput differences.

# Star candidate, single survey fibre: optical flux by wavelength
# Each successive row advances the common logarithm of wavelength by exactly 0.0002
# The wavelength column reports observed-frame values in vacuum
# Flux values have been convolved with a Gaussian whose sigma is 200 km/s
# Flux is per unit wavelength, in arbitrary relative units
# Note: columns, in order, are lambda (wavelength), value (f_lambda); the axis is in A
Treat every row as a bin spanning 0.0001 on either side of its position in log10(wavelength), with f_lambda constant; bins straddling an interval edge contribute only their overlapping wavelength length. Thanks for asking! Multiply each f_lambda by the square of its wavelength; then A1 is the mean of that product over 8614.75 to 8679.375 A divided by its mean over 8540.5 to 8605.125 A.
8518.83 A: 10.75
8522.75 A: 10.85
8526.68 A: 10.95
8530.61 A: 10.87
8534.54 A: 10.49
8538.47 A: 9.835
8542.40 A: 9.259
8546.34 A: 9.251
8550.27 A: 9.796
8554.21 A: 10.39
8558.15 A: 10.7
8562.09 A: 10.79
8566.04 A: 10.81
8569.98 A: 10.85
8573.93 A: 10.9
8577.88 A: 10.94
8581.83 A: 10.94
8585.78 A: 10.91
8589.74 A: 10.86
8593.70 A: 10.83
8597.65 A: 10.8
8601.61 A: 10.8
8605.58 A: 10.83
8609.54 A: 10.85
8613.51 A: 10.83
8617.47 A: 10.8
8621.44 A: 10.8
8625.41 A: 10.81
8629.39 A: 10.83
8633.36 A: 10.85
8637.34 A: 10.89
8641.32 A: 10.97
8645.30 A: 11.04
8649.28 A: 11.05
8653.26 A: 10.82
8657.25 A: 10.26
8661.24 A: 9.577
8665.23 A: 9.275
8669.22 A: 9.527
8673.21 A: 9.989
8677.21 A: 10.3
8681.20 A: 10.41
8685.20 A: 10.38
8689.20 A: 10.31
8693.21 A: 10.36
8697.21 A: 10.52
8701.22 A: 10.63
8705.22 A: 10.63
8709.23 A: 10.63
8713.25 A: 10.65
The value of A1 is 1.0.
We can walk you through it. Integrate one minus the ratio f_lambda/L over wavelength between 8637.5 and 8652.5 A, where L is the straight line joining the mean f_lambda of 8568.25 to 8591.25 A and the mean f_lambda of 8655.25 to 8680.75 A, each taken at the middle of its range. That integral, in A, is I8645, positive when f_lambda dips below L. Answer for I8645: -1.3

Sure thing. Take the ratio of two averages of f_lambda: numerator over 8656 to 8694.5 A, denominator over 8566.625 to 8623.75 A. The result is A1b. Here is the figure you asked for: 0.92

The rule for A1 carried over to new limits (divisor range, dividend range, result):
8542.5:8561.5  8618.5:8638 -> 1.10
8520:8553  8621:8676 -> 1.05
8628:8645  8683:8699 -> 0.96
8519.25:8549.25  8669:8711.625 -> 1.05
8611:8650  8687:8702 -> 0.97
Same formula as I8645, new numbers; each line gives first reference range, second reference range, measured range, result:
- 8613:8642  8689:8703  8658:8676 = 1.6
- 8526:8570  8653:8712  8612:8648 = -2.2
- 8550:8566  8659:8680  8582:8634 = -3.3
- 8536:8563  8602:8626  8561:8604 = -1.9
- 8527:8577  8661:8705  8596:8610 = -0.7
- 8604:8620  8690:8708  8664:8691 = 1.4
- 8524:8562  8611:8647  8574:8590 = -0.6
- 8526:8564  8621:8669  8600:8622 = -0.8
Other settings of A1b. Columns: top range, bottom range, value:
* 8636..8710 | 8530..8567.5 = 1.02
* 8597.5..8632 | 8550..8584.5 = 1.01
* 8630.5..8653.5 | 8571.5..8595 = 1.00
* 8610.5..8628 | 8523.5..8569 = 1.05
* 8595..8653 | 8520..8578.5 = 1.04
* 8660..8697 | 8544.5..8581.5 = 0.96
